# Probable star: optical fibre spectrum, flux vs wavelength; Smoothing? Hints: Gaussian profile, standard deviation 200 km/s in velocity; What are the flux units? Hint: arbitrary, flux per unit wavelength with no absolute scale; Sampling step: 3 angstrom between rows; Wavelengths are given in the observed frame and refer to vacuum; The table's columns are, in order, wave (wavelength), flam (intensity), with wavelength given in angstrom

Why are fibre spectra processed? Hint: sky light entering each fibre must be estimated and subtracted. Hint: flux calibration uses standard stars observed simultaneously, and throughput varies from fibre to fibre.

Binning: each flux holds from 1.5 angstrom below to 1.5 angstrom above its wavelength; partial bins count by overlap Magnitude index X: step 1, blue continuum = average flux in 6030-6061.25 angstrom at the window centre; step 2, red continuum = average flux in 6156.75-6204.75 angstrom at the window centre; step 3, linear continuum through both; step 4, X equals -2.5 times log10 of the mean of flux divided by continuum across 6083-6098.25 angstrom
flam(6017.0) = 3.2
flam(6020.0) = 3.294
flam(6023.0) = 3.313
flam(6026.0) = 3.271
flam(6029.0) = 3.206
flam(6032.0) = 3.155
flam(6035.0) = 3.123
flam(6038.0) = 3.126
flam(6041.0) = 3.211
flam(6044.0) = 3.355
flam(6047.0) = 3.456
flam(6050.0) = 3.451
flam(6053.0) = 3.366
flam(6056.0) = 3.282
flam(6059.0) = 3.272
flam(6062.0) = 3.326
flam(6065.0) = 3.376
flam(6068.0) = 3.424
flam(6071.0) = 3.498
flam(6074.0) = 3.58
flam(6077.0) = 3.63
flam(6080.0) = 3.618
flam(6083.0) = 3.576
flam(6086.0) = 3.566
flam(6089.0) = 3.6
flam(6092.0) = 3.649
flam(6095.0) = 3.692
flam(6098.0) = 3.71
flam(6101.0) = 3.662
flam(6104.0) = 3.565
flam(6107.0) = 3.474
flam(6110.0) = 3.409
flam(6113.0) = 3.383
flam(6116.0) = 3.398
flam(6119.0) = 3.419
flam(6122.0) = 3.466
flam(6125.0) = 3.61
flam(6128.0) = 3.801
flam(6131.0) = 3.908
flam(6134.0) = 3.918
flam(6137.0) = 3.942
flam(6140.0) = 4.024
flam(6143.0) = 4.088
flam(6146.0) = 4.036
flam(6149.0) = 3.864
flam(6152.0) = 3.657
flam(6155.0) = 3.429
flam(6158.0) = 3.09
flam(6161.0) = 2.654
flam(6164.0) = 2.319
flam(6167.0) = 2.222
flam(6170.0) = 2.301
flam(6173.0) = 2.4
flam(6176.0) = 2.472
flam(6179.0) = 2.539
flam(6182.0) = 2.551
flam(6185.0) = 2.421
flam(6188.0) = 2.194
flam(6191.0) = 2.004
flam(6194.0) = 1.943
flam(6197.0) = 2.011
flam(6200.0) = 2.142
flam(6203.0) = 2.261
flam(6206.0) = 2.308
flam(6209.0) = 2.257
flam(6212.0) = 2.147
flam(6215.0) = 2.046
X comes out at -0.22 mag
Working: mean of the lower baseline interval 3.28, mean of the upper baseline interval 2.34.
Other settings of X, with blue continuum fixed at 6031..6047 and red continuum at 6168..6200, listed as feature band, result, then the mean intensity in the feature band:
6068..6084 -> -0.20 mag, 3.57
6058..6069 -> -0.10 mag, 3.35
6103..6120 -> -0.24 mag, 3.44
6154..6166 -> -0.16 mag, 2.82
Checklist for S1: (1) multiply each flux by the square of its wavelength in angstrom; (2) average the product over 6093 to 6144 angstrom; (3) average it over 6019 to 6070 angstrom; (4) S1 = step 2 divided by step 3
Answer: 1.1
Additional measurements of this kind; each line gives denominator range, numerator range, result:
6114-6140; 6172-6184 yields 0.69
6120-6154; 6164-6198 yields 0.60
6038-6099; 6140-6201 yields 0.82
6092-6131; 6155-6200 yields 0.69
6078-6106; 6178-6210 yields 0.64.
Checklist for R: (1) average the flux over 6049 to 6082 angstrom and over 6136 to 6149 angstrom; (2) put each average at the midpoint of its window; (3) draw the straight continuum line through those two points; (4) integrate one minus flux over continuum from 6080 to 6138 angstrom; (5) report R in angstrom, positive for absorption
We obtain 2.2 angstrom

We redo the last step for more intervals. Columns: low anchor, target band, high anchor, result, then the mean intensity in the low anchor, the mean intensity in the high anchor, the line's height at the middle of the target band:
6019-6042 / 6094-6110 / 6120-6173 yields -1.3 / 3.21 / 3.4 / 3.33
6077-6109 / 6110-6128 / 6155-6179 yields -1.4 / 3.61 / 2.56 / 3.24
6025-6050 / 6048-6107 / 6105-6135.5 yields -1.9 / 3.25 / 3.58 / 3.41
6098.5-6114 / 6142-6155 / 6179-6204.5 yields -4.4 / 3.52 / 2.21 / 2.87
